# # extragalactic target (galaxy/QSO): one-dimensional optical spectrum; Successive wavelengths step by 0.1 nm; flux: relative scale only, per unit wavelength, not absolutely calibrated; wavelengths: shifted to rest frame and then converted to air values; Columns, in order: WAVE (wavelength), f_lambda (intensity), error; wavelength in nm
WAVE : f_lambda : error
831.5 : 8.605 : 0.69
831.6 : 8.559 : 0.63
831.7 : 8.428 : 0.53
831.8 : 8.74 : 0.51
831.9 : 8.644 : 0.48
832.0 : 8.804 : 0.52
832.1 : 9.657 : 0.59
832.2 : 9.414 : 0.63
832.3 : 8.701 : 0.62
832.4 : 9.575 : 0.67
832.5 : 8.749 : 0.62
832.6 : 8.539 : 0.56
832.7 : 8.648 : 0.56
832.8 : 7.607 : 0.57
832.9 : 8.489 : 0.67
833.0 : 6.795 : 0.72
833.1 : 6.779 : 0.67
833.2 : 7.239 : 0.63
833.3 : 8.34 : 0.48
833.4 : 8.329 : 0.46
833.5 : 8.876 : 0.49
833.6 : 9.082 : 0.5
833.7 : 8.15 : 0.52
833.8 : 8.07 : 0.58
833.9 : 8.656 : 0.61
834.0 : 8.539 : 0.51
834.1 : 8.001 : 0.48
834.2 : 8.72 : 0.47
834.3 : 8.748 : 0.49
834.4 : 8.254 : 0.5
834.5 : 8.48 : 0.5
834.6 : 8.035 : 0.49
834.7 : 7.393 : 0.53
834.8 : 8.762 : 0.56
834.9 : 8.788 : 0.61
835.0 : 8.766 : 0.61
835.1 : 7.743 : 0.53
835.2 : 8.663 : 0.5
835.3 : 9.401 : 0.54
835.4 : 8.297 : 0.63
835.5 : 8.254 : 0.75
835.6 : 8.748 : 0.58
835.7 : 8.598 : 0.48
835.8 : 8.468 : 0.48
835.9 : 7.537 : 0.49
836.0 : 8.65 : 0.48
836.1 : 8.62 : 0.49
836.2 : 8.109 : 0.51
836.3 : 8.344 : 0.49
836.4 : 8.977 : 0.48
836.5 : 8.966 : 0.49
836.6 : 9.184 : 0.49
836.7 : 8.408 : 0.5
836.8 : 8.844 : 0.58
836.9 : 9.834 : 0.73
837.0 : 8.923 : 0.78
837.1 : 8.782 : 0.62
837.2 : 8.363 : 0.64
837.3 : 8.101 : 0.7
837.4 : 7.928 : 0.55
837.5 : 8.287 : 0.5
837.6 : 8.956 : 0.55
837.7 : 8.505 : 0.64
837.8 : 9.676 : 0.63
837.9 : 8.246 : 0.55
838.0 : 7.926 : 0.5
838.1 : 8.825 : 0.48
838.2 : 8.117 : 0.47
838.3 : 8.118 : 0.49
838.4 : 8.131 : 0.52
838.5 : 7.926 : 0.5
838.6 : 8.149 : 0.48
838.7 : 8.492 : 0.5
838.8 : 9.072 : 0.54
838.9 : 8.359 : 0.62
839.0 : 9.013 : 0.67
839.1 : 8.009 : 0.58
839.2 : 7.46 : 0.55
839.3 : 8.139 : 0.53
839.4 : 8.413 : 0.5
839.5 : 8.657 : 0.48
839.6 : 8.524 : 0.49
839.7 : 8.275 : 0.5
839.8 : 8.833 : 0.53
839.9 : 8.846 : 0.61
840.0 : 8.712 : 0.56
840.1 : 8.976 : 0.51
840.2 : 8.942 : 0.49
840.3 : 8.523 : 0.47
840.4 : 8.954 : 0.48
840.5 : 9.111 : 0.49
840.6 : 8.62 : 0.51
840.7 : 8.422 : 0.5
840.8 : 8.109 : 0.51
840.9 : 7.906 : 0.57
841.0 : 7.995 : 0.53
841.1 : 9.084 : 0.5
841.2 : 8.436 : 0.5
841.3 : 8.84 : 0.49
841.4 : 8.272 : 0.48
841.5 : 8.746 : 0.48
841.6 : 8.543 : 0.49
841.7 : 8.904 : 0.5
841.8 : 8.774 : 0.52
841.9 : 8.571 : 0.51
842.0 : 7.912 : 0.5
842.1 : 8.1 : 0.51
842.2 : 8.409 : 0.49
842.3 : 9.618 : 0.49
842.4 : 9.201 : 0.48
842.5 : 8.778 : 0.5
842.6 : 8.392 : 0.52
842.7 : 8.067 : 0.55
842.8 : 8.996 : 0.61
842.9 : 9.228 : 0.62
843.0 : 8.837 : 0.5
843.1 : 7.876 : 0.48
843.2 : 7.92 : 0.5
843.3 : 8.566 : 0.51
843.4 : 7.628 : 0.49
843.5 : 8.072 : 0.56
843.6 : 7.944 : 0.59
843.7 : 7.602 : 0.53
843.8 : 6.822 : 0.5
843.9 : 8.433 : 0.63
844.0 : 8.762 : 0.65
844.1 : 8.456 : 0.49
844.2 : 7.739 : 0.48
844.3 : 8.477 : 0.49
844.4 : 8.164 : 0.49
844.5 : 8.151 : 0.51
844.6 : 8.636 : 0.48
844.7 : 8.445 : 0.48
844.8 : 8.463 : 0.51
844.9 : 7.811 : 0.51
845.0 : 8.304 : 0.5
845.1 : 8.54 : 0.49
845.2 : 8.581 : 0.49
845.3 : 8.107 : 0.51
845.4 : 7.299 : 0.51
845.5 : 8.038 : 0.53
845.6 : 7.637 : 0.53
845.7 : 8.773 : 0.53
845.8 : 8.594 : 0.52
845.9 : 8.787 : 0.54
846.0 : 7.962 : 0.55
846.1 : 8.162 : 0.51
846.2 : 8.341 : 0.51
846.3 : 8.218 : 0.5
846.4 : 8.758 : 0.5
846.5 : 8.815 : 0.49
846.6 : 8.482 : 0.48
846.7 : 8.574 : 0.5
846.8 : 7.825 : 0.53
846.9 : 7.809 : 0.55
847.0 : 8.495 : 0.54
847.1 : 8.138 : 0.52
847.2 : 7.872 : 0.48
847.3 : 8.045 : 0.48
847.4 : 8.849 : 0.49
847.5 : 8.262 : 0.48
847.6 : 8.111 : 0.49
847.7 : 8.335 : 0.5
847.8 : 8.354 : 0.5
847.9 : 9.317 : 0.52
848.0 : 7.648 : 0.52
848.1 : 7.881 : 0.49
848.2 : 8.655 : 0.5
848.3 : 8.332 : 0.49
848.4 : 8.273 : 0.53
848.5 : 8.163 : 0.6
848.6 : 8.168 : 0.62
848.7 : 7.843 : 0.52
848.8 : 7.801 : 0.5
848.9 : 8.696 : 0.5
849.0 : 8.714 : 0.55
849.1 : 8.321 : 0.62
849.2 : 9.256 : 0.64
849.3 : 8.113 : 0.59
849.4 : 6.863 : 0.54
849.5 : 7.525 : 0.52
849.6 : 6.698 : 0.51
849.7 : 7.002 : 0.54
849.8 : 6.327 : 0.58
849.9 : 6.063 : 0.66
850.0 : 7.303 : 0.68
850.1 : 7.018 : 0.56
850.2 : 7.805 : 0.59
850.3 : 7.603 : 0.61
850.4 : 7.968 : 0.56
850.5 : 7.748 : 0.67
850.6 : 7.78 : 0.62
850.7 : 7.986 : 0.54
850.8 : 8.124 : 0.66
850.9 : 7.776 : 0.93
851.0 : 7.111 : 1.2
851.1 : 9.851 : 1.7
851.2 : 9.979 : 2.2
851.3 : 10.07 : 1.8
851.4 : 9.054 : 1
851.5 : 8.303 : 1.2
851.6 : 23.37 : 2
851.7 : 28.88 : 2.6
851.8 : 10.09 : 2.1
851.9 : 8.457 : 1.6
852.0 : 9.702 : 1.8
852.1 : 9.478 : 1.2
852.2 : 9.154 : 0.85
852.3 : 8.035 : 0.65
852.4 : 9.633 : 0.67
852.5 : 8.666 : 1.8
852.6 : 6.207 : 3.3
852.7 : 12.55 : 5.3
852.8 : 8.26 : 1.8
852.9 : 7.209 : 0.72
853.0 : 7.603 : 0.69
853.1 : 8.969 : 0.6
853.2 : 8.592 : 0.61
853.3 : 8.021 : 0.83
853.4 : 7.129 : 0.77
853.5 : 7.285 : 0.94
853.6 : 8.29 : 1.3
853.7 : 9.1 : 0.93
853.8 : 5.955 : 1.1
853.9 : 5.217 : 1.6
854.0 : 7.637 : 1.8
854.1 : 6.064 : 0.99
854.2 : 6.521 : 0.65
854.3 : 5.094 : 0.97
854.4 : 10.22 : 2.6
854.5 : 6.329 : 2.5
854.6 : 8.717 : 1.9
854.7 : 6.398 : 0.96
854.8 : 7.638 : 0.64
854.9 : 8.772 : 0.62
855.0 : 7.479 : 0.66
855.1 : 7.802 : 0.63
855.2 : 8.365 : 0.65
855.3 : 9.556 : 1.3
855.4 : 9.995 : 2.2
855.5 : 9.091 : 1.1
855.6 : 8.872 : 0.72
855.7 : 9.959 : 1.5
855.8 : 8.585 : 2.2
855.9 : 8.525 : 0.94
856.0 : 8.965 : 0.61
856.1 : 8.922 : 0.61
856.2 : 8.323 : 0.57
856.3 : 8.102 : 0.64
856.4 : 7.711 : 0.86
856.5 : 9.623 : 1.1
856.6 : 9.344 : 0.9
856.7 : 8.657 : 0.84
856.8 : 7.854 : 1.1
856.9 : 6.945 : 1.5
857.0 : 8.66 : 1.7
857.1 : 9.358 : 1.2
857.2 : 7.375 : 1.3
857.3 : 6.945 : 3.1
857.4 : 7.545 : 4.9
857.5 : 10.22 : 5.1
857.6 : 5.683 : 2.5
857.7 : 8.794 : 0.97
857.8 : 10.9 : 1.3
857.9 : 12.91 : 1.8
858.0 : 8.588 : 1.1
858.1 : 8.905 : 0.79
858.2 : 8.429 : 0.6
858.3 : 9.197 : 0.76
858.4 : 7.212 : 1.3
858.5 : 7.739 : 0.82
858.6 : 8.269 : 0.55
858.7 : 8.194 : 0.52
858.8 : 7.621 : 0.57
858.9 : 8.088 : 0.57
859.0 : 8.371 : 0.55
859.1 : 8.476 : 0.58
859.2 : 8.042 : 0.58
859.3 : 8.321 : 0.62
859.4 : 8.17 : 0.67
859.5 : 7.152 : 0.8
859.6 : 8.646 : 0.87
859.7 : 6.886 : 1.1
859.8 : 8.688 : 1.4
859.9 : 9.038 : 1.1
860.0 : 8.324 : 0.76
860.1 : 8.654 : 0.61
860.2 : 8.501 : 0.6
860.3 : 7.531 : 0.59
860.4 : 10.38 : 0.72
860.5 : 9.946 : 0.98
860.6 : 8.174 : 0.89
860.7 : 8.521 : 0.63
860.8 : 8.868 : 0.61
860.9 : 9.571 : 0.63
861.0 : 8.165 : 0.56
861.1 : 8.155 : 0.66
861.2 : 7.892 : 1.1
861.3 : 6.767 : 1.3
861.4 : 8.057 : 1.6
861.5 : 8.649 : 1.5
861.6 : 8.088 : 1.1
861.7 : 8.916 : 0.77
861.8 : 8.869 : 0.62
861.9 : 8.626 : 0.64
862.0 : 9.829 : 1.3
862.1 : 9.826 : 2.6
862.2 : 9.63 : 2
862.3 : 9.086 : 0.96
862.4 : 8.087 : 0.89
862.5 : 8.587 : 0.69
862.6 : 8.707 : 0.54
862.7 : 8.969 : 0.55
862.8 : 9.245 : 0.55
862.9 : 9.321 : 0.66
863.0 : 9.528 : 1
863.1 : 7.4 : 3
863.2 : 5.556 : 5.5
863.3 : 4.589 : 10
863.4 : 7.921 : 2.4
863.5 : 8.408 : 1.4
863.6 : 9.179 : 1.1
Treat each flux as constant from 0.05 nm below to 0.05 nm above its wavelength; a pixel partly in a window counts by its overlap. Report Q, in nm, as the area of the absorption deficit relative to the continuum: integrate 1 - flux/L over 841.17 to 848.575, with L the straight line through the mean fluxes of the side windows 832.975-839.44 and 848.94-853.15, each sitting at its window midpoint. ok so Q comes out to 0.40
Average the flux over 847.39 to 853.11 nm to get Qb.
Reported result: 8.88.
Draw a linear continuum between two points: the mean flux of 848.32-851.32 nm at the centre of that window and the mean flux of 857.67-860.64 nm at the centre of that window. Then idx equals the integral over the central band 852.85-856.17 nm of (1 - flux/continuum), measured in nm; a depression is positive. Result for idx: 0.12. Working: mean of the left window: 7.91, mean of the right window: 8.61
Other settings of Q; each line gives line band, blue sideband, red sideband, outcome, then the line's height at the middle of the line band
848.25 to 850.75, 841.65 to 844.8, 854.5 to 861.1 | 0.20 nm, 8.42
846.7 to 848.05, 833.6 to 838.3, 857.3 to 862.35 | 0.05 nm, 8.54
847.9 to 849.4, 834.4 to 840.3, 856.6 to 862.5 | 0.04 nm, 8.51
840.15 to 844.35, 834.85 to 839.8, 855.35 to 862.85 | 0.04 nm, 8.52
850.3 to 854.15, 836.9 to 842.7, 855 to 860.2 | -0.32 nm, 8.52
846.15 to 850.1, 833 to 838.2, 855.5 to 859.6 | 0.20 nm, 8.48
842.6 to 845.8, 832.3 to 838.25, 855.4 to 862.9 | 0.11 nm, 8.5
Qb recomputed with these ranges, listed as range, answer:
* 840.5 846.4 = 8.36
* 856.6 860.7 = 8.45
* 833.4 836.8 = 8.5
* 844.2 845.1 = 8.29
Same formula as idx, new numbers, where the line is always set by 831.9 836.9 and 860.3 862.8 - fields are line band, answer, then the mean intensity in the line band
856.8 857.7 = 0.08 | 7.89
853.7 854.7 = 0.20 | 6.95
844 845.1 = 0.04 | 8.3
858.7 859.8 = 0.09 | 8.02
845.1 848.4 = 0.12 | 8.29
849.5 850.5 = 0.17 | 7.14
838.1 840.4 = 0.02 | 8.46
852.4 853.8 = 0.07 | 8.26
